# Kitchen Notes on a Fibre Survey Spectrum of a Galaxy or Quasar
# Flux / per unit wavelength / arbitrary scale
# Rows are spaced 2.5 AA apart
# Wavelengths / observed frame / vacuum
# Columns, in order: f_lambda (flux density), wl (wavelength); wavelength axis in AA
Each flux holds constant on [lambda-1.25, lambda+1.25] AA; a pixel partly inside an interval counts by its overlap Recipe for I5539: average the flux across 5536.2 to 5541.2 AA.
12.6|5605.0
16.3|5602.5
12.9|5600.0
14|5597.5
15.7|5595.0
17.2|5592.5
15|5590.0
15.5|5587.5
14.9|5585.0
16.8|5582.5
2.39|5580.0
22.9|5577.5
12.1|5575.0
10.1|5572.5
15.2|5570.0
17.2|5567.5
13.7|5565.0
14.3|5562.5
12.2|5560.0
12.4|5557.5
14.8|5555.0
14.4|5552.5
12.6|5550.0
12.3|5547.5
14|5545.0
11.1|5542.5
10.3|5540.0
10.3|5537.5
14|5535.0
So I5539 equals 10.3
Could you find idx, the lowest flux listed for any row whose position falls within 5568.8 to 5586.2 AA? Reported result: 2.39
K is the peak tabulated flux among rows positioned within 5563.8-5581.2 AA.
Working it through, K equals 22.9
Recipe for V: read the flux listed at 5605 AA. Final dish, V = 12.6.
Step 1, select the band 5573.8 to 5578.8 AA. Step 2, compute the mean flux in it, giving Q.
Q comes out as 17.4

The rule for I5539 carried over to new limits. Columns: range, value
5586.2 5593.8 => 15.9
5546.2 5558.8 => 13.3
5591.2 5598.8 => 15.6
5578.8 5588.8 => 12.5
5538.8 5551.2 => 12.1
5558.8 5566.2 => 13.4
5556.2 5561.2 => 12.3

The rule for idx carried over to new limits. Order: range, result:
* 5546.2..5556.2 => 12.3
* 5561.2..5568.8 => 13.7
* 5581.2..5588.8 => 14.9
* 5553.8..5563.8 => 12.2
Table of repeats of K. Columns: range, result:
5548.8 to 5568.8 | 17.2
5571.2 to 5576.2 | 12.1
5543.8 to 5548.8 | 14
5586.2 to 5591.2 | 15.5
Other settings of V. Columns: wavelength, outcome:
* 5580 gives 2.39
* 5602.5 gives 16.3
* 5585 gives 14.9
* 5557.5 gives 12.4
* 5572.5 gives 10.1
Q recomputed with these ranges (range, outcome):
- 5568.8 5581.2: 12.6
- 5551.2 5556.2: 14.6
